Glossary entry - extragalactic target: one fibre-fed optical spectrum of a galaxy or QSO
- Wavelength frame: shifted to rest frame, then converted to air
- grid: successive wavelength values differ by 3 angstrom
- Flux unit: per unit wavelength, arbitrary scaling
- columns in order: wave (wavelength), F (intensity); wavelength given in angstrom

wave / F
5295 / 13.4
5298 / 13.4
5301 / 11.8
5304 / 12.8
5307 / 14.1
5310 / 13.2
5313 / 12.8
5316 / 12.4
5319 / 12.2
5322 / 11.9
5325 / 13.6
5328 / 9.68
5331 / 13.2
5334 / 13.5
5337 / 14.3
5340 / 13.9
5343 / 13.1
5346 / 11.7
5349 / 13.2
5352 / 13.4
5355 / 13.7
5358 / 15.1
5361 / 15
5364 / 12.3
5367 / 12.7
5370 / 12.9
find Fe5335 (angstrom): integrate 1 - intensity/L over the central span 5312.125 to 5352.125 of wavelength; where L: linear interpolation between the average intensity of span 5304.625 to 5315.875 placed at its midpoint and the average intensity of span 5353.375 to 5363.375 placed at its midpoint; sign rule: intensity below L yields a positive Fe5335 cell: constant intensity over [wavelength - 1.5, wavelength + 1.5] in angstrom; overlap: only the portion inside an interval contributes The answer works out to 2.9 angstrom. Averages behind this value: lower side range 13.2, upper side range 14.4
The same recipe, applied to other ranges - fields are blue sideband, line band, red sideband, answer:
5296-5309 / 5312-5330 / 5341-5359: 1.4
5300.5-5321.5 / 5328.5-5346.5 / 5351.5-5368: 0.2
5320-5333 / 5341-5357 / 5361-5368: -0.6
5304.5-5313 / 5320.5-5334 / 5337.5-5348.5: 1.0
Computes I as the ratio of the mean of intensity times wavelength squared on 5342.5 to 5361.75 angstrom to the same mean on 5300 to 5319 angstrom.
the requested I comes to 1.08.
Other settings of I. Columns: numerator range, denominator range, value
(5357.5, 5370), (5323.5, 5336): 1.09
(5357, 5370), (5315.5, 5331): 1.15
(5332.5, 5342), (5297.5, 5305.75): 1.11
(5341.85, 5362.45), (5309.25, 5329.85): 1.13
